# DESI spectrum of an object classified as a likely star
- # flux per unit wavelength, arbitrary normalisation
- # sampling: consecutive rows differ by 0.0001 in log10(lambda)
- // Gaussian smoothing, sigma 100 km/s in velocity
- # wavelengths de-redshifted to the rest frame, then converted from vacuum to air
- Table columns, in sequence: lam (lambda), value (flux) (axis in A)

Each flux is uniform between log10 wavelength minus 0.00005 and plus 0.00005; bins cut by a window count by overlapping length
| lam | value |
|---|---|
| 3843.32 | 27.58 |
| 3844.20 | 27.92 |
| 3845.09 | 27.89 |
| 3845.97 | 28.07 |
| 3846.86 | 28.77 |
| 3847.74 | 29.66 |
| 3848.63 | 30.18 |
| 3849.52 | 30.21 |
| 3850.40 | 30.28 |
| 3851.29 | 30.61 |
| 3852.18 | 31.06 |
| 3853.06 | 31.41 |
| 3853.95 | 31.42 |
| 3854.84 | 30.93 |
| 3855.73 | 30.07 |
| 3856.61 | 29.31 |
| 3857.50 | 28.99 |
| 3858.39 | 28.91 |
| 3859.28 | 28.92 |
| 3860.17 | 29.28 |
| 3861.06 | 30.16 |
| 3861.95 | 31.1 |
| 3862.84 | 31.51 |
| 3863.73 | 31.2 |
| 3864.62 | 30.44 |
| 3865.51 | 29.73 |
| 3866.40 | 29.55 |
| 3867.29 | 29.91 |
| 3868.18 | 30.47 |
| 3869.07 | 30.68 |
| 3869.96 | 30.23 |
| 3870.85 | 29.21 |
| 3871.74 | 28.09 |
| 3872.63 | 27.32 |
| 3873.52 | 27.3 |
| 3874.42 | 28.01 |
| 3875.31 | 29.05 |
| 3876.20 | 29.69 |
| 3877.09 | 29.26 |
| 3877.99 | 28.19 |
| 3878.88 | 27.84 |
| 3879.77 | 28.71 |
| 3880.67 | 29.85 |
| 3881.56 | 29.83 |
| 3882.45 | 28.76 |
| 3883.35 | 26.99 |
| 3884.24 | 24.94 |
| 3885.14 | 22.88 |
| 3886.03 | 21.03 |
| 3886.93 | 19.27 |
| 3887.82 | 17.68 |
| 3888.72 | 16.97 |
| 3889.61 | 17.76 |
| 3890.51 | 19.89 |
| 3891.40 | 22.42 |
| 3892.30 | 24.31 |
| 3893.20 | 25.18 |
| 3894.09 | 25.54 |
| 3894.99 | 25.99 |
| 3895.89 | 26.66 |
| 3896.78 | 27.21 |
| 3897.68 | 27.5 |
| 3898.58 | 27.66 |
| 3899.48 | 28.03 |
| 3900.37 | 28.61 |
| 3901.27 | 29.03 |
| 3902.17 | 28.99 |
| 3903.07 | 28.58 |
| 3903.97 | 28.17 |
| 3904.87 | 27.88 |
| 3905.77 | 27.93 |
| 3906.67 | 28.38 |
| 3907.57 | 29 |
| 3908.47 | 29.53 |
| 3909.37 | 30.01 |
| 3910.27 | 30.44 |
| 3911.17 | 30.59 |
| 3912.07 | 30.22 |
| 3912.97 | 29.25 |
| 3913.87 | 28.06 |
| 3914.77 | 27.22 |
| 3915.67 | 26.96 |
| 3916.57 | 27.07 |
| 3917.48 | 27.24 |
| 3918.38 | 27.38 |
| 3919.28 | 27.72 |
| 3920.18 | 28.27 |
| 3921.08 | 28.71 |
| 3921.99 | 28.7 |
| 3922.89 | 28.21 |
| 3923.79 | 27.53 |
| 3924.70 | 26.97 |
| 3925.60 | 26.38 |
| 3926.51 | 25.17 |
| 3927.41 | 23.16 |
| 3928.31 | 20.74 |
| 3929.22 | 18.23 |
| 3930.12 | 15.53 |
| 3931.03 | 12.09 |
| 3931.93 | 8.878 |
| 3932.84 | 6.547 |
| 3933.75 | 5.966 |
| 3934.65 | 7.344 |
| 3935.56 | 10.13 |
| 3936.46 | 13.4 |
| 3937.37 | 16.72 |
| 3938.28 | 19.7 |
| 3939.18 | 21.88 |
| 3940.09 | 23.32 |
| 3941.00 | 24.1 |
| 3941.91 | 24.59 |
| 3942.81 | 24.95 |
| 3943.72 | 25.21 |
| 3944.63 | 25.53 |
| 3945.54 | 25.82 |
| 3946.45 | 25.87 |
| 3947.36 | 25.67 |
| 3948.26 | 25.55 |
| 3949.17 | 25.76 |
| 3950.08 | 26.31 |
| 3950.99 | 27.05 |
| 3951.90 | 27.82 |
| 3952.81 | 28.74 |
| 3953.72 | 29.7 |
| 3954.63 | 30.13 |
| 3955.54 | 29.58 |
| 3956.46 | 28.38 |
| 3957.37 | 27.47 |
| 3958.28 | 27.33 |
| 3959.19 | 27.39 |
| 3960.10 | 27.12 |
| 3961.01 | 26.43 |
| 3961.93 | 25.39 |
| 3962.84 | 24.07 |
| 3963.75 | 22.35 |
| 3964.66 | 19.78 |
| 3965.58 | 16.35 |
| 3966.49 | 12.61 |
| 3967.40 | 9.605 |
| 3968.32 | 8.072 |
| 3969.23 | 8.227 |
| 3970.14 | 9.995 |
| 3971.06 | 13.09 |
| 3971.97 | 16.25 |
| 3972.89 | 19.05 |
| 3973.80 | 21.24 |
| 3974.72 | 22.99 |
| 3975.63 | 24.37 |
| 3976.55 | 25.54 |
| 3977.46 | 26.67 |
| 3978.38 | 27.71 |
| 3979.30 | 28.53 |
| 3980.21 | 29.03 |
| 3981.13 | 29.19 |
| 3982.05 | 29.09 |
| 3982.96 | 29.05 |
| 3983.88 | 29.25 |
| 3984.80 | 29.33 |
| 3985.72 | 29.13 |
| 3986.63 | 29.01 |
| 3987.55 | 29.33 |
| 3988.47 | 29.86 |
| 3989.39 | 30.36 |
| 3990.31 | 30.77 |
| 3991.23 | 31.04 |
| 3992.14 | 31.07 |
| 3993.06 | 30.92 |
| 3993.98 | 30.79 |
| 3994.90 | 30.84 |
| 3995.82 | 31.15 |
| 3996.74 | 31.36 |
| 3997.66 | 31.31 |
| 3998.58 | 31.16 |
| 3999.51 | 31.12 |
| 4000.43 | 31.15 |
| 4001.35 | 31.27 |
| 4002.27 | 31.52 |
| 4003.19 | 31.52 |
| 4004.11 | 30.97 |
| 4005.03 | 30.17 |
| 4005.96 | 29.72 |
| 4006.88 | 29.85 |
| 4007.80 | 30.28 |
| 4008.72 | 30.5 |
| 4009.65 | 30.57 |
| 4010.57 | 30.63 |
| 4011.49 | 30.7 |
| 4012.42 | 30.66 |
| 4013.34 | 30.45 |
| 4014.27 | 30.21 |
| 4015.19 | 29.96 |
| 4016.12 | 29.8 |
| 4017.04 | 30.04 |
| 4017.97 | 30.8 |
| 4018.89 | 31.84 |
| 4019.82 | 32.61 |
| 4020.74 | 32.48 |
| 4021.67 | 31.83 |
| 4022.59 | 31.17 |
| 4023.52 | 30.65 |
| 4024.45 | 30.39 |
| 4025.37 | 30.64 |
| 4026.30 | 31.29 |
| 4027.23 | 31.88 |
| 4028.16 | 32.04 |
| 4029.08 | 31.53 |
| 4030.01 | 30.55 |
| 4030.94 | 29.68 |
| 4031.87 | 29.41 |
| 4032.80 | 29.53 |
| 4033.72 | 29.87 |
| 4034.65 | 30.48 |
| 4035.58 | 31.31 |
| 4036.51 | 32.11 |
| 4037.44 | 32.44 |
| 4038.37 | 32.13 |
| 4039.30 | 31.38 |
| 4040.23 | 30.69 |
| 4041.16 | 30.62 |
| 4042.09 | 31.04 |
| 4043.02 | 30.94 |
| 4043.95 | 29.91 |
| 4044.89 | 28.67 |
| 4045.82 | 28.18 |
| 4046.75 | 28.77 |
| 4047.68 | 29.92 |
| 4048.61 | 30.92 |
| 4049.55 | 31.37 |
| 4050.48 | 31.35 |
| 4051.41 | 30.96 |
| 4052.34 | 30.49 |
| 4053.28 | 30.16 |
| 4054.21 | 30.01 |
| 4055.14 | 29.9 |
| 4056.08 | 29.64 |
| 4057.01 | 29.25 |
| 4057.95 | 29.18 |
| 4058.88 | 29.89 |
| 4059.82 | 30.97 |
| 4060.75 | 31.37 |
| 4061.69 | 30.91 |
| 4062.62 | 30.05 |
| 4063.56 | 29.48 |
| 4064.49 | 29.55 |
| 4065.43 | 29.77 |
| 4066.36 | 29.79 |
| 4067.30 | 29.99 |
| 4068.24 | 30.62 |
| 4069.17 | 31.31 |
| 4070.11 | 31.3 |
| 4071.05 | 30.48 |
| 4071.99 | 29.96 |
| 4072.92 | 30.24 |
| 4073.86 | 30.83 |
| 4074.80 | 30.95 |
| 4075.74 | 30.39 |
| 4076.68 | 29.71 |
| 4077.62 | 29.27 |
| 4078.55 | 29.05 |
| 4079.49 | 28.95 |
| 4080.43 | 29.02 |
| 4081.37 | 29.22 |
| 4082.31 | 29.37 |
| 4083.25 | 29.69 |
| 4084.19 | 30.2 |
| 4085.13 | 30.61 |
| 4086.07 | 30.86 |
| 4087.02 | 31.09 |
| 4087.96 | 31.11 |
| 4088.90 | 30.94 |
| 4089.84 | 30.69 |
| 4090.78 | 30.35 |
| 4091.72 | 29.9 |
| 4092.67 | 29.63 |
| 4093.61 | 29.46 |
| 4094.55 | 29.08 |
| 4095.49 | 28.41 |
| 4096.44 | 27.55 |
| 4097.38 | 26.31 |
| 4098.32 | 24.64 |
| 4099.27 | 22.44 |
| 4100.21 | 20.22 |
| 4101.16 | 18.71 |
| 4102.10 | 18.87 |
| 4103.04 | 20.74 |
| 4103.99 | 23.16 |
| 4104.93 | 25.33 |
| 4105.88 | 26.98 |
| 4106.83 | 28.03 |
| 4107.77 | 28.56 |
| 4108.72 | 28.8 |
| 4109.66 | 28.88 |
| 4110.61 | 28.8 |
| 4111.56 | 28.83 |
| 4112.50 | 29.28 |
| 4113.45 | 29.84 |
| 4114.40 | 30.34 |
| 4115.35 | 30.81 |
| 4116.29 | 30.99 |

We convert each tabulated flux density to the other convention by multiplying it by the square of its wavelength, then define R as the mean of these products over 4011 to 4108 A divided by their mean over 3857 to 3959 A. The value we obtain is 1.24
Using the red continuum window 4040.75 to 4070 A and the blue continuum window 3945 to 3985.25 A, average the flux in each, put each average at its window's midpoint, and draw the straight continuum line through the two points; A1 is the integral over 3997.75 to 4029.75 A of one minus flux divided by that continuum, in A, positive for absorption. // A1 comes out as -4.33 A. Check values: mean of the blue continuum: 23.8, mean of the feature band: 30.9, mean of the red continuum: 30.2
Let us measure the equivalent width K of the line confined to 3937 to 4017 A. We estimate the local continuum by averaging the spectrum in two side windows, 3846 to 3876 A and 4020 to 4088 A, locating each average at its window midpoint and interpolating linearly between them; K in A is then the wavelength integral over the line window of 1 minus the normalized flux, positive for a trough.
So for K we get 9.98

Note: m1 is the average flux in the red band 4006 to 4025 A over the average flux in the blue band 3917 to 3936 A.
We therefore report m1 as 1.50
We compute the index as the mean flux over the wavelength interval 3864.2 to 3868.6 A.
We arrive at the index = 30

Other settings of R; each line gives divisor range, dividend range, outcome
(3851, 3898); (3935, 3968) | 0.89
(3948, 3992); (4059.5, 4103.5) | 1.23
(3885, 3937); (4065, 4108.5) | 1.30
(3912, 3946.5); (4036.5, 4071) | 1.46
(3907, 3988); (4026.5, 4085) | 1.35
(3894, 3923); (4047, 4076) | 1.16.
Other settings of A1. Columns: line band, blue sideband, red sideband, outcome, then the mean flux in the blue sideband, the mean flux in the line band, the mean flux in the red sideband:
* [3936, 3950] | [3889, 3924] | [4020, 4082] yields 2.42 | 27.3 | 23.3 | 30.4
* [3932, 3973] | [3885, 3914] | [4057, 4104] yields 9.08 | 26.1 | 20.9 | 28.8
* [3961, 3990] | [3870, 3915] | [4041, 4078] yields 5.80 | 26.9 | 22.8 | 30.2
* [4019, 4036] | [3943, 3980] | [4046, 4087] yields -2.13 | 23.2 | 31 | 30.1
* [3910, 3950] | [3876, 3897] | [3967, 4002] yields 3.82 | 24.8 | 22.9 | 26.1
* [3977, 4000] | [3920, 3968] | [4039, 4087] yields -4.18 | 22.4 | 29.9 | 30.1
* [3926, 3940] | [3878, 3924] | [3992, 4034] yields 6.33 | 26.7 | 15.3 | 30.8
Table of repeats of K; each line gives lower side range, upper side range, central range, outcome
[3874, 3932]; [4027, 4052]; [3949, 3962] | 0.0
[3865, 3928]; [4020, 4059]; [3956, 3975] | 6.0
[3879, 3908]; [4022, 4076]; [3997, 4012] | -0.9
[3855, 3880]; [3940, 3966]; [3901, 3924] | -0.8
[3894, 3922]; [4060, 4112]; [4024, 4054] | -2.3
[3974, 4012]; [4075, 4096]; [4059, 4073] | -0.3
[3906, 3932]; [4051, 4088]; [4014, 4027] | -1.0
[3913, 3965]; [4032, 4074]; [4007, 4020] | -1.2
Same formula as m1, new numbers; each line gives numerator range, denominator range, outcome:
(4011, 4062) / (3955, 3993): 1.26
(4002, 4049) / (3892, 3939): 1.26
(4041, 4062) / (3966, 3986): 1.39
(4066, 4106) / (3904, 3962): 1.15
